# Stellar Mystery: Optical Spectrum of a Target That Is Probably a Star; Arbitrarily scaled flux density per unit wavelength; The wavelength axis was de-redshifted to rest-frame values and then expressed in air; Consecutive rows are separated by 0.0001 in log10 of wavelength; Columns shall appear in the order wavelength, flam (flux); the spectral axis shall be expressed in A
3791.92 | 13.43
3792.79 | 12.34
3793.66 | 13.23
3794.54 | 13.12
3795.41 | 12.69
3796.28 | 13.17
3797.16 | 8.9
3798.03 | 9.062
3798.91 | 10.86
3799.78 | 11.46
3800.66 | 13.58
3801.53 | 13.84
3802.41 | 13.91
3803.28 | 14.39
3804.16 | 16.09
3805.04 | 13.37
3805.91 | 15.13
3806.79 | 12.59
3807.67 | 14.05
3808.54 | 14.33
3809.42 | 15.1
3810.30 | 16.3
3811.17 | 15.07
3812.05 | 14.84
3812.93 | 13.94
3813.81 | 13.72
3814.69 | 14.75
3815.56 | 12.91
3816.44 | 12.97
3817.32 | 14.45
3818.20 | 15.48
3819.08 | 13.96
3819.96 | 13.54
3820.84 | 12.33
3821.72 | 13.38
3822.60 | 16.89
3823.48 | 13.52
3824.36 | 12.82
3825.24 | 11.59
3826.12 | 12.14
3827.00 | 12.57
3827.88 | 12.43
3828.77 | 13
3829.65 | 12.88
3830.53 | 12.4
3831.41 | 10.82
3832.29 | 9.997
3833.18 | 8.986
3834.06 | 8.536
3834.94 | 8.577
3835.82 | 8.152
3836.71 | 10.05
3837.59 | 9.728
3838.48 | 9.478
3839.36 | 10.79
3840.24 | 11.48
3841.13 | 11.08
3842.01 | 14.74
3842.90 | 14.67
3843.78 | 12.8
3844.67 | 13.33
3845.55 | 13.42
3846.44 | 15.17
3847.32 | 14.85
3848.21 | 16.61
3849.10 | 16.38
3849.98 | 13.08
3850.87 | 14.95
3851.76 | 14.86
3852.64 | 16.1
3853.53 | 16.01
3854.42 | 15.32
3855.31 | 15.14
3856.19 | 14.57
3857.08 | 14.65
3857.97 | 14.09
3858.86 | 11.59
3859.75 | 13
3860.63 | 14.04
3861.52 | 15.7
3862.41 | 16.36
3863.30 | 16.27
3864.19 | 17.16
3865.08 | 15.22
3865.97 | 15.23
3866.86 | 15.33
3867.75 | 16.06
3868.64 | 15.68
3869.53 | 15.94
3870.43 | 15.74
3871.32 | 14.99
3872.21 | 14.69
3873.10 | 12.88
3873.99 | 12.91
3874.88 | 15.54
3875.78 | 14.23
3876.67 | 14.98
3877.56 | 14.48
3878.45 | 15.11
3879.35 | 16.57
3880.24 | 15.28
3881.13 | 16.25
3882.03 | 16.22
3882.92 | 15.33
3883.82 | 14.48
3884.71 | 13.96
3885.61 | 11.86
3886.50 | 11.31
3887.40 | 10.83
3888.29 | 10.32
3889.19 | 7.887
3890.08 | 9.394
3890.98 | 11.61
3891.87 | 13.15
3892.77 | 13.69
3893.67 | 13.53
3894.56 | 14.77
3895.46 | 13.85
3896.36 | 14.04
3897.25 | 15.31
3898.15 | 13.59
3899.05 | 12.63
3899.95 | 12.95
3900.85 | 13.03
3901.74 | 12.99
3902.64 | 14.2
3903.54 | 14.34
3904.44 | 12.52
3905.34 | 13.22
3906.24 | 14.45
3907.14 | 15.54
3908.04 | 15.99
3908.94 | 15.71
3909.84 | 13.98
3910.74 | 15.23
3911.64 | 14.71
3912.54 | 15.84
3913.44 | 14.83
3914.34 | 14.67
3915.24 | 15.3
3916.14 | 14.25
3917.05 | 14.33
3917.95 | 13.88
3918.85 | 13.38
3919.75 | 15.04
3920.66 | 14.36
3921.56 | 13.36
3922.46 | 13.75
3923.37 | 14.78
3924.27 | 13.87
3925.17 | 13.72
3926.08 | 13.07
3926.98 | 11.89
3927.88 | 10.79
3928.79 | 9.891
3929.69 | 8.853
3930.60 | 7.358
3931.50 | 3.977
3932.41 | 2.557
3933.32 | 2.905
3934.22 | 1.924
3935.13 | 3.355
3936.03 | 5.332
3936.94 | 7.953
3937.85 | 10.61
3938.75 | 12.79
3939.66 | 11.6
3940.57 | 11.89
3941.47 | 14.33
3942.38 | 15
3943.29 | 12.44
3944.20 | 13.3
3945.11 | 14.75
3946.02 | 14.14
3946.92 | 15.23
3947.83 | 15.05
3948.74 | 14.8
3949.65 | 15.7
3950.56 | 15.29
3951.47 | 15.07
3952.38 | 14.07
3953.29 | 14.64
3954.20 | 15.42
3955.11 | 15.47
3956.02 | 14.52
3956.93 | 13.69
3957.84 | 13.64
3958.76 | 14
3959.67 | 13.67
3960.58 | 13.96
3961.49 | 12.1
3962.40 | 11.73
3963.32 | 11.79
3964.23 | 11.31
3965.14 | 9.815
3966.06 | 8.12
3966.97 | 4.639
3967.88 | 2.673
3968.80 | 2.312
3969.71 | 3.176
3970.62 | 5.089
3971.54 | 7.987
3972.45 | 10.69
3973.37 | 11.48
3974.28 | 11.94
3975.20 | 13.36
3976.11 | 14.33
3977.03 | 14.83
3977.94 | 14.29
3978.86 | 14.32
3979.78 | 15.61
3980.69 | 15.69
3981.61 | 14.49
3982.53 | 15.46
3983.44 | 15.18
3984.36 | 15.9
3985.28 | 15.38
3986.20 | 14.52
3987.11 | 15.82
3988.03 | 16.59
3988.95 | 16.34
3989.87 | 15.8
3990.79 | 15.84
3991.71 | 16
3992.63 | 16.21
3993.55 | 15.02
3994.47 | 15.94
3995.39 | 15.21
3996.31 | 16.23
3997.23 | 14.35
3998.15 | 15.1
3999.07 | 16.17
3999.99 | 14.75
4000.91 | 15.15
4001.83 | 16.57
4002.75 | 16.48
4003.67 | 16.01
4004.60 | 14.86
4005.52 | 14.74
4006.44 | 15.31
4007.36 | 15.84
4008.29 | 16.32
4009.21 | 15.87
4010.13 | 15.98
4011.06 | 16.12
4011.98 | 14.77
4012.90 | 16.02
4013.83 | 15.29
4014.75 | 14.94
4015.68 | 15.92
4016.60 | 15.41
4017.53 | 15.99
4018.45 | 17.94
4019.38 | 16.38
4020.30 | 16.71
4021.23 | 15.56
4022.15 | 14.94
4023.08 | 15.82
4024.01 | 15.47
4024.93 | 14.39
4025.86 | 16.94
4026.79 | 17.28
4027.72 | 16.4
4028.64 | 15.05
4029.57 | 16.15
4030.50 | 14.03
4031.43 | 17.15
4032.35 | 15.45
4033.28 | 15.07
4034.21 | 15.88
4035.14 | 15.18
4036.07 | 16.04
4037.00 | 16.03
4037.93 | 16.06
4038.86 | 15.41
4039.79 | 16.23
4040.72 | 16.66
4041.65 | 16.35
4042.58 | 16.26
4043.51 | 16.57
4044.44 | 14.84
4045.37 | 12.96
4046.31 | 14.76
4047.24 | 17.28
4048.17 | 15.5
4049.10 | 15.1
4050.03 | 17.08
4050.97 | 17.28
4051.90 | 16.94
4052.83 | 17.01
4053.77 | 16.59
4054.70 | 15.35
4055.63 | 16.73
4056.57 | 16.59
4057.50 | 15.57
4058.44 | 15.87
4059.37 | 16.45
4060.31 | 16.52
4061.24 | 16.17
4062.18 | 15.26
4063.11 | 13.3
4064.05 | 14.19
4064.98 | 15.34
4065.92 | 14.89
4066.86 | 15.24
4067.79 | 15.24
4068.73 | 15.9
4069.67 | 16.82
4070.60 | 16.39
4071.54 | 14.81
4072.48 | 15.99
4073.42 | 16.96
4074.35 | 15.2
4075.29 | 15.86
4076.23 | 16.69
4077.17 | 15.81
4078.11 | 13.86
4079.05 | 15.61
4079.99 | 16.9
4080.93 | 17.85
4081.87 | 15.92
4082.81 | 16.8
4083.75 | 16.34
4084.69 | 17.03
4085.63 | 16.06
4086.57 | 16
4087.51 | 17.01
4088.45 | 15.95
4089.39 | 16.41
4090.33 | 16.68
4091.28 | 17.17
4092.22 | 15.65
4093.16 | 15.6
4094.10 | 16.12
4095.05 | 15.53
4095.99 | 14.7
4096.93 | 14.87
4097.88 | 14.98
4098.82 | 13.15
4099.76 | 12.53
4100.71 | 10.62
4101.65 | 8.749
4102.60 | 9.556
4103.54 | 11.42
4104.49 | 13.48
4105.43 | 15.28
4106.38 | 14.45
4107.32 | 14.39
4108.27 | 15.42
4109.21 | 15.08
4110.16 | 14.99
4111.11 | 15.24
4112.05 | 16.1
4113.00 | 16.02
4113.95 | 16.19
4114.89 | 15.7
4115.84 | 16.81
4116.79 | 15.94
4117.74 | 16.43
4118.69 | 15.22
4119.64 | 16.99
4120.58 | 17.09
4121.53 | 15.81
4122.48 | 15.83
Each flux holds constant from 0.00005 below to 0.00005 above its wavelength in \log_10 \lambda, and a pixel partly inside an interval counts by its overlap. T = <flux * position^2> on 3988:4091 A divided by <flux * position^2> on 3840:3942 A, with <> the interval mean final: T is 1.3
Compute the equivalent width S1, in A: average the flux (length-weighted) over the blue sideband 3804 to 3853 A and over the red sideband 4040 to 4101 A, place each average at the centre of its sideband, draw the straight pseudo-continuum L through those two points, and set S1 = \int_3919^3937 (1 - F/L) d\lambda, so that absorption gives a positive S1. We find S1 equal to 5.9 A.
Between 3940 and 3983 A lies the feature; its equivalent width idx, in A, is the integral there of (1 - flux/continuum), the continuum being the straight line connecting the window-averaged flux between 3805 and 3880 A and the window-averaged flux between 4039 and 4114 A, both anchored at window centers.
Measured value 6.3 A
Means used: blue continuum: 13.8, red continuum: 15.4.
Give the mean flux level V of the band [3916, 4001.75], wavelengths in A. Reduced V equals 12.6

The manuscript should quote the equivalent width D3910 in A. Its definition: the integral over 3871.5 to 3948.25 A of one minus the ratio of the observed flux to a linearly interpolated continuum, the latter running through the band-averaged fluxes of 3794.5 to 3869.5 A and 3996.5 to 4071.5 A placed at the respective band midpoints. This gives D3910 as 8.4 A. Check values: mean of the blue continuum 13.5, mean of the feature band 12.8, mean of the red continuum 15.8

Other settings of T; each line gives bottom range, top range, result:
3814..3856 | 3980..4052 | 1.33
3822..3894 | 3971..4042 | 1.23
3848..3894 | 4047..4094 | 1.24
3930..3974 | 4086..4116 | 1.48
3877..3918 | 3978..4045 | 1.20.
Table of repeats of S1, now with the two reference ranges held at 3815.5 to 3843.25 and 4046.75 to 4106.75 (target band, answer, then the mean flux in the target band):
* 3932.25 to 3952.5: 3.3 A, 11.4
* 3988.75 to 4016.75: -2.3 A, 15.6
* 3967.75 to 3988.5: 2.5 A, 12.4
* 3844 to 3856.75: -2.7 A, 14.9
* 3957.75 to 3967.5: 1.9 A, 11.2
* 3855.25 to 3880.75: -4.8 A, 15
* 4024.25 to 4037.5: -0.9 A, 15.8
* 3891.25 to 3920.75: -2.5 A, 14.2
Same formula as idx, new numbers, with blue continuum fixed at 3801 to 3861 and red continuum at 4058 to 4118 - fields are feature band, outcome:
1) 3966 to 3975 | 4.7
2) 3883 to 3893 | 1.5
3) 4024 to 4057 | -2.2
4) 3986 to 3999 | -1.0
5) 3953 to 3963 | 0.3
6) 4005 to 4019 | -1.0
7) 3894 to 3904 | 0.1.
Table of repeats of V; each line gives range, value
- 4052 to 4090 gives 16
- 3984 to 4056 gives 15.8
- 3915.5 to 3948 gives 11.3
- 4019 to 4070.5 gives 15.8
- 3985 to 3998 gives 15.6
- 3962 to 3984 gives 10.9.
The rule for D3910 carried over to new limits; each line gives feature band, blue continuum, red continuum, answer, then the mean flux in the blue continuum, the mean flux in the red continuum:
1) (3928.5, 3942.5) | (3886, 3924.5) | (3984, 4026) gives 6.20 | 13.6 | 15.7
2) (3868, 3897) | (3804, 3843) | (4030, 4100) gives -0.71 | 12.7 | 15.8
